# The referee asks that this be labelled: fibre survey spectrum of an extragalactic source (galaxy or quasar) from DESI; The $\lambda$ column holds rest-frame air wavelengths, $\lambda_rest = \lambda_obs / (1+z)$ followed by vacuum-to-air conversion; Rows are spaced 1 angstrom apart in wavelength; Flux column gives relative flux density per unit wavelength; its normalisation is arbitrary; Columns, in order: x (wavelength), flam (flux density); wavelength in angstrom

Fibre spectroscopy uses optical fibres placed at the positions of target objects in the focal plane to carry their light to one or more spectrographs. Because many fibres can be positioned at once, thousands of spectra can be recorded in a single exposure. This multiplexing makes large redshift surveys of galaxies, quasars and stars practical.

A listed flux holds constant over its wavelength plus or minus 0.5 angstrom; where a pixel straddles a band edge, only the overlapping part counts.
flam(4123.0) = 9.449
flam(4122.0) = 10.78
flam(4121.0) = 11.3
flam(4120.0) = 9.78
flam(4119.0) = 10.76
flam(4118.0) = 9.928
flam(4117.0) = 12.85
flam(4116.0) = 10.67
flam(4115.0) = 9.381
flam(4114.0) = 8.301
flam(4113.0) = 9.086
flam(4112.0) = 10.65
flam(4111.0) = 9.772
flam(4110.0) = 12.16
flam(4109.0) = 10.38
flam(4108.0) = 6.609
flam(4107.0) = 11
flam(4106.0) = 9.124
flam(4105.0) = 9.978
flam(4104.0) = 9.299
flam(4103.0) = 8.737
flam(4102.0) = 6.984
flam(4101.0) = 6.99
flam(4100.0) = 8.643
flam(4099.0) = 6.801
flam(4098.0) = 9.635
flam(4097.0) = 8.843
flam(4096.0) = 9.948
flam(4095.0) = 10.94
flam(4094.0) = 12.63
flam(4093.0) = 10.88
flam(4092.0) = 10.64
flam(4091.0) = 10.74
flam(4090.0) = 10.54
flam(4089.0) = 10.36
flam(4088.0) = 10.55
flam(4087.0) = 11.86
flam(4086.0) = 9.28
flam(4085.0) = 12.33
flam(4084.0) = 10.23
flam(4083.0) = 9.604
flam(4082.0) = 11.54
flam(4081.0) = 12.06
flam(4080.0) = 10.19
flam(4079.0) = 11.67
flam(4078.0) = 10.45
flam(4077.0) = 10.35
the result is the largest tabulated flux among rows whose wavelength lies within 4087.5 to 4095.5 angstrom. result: 12.63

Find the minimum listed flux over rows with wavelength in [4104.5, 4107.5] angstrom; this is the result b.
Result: 9.124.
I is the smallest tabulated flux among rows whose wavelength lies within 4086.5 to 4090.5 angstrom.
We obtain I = 10.36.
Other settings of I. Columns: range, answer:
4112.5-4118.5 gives 8.301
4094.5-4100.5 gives 6.801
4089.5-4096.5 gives 9.948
